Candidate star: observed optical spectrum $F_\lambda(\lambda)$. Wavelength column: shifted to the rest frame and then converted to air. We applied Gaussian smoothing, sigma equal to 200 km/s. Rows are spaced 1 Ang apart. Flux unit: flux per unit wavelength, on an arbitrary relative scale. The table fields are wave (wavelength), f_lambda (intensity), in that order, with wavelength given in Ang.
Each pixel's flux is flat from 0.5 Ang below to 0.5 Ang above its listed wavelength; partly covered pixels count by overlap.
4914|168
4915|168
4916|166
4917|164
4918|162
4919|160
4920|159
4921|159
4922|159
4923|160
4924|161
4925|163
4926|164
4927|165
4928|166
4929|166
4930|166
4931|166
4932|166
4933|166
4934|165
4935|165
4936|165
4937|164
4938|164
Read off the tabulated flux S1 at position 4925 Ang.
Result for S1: 163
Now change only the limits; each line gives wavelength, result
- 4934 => 165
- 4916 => 166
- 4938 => 164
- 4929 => 166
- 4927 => 165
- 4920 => 159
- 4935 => 165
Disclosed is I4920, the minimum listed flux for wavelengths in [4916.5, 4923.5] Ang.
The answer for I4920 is 159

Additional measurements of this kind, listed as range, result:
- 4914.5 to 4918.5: 162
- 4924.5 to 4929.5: 163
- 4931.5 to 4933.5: 166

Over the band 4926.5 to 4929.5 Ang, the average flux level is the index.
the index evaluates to 166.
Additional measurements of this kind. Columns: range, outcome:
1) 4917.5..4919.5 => 161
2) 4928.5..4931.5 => 166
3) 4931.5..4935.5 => 166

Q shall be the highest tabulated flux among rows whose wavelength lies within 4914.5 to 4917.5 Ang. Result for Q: 168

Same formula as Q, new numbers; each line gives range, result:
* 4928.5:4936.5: 166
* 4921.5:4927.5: 165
